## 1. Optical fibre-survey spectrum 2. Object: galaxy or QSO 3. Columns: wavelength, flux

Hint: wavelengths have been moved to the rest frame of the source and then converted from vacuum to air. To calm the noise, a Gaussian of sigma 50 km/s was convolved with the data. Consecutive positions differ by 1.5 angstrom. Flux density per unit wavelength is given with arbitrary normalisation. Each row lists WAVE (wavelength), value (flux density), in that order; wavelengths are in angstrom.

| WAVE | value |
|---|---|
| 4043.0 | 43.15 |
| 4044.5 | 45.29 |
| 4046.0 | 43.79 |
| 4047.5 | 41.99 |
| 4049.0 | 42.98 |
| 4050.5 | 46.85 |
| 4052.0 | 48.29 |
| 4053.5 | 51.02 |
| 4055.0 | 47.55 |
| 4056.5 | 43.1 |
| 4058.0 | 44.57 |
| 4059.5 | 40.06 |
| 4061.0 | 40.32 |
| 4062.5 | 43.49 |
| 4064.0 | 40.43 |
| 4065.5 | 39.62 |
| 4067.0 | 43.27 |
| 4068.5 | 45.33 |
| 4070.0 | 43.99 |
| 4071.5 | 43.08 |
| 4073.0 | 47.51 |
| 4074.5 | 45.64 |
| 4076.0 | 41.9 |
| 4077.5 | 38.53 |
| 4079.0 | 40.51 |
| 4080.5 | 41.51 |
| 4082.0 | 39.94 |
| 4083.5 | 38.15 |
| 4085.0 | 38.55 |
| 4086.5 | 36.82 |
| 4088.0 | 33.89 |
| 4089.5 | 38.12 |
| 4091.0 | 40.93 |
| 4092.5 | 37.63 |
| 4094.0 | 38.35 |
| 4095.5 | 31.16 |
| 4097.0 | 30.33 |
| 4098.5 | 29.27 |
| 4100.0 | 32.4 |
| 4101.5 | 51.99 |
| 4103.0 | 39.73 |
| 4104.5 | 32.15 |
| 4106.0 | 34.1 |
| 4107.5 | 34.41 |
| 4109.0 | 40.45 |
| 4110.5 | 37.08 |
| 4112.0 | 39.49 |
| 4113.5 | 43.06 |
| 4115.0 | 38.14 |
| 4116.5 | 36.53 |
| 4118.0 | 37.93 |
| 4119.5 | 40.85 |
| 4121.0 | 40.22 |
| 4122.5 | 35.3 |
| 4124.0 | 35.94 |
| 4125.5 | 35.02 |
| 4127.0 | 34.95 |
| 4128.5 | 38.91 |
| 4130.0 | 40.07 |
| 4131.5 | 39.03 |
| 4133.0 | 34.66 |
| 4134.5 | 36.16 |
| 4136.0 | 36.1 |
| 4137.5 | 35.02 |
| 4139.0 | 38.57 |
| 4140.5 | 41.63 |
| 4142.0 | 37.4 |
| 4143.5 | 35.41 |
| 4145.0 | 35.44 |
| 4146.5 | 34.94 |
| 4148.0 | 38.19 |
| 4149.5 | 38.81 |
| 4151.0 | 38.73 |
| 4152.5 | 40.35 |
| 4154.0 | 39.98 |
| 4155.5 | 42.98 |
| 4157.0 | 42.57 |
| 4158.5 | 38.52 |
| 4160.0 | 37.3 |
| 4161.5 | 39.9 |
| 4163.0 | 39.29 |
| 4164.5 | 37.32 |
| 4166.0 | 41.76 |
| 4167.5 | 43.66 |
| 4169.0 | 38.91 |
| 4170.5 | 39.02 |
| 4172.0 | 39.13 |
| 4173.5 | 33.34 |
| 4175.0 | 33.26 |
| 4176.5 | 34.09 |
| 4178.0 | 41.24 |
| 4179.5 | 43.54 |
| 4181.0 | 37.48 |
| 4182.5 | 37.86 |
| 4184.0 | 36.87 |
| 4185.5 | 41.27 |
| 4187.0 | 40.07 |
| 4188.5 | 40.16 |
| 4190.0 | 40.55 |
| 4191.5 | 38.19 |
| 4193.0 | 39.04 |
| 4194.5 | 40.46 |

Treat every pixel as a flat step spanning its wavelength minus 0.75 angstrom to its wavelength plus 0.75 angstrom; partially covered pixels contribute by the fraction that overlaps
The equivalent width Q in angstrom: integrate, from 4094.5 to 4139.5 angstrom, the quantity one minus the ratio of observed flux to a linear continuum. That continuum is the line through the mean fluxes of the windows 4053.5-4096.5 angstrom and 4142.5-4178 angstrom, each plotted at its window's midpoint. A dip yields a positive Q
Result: 3.11 angstrom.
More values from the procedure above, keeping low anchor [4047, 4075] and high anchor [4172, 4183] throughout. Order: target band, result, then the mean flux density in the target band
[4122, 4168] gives 1.2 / 38.2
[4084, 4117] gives 3.8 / 37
